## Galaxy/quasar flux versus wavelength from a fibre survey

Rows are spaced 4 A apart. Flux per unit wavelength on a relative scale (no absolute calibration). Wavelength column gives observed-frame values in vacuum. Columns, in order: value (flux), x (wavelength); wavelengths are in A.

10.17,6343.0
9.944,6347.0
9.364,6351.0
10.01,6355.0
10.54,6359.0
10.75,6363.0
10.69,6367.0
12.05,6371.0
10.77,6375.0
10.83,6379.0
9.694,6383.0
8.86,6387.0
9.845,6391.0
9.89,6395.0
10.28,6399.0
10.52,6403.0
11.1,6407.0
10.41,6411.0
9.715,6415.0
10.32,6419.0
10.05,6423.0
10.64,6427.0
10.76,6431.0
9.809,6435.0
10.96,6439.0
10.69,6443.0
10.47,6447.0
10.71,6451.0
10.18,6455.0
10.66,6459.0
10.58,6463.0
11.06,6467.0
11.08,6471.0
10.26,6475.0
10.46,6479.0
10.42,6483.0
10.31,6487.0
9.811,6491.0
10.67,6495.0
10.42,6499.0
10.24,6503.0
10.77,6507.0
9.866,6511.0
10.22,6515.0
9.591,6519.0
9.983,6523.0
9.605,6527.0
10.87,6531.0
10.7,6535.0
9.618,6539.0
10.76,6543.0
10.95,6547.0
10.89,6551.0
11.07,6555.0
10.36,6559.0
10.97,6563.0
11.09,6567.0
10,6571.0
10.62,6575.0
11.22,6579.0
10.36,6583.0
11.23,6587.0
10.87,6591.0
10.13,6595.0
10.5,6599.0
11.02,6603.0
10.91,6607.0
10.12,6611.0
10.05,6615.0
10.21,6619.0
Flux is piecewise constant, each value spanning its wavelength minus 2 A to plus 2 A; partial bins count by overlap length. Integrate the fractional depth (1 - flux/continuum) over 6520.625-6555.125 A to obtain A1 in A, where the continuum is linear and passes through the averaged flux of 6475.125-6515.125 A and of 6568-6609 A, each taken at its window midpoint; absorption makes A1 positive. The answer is 0.13 A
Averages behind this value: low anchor 10.3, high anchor 10.7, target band 10.5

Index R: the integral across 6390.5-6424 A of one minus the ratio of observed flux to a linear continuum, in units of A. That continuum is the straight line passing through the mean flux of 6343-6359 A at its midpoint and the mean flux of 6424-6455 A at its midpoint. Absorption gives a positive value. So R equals 0.2 A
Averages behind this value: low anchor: 9.92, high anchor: 10.5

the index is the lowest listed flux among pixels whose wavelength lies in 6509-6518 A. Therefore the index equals 9.866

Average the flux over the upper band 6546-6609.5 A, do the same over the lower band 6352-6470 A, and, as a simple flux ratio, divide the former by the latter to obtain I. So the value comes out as 1.03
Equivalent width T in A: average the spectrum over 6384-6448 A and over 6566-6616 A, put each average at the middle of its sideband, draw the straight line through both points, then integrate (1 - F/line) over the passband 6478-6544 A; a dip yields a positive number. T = 1.4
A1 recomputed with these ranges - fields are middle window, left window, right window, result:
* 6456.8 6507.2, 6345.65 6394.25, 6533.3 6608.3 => 0.0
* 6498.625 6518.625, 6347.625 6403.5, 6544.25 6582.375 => 0.7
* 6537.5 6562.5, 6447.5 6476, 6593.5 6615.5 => -0.2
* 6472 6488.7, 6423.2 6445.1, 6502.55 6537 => -0.1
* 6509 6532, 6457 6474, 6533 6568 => 1.6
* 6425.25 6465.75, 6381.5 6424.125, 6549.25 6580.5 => -1.2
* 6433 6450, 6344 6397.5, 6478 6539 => -0.4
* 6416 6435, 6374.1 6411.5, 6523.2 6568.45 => -0.1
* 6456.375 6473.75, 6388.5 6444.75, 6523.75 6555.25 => -0.6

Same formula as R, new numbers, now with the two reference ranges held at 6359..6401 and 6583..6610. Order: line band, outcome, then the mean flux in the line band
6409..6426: 0.5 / 10.2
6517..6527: 0.8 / 9.75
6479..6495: 0.4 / 10.3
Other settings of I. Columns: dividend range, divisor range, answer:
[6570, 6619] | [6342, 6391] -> 1.03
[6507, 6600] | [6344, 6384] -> 1.00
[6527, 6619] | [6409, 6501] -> 1.02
